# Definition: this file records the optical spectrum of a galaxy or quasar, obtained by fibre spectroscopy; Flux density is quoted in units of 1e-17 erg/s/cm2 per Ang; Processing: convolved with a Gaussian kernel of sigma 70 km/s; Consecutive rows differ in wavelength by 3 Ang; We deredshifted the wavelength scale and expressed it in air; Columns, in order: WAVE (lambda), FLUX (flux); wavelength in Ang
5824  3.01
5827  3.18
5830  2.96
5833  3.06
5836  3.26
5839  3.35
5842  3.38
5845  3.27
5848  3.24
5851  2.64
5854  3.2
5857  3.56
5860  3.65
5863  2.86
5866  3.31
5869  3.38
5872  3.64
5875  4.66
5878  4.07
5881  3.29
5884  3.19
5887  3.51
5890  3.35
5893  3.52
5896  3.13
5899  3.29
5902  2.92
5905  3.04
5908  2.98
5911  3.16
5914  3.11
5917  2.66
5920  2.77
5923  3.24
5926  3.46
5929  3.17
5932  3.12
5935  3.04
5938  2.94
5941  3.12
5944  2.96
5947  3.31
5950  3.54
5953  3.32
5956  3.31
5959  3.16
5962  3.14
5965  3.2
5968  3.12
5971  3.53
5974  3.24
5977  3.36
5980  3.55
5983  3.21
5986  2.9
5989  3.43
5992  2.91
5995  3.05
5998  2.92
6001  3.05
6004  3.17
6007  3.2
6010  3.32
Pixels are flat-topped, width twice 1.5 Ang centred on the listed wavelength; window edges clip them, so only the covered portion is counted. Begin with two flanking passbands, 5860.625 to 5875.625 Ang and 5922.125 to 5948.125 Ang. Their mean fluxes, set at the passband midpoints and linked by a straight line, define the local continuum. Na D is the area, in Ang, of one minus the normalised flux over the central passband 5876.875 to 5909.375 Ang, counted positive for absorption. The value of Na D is 0.8 Ang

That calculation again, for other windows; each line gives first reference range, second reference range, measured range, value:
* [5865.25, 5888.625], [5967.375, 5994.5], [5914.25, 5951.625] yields 3.4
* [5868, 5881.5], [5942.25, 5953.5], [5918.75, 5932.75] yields 1.2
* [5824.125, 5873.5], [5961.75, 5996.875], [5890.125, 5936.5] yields 1.7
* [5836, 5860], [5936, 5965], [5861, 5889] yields -2.6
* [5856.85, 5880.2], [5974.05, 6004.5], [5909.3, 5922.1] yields 1.9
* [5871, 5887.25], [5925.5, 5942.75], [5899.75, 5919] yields 2.4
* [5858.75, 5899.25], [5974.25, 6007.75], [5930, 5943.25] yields 1.1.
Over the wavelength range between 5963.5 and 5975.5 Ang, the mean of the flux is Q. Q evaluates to 3.27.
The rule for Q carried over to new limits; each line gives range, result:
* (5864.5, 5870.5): 3.35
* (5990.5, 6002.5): 2.98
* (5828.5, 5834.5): 3.01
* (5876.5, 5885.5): 3.52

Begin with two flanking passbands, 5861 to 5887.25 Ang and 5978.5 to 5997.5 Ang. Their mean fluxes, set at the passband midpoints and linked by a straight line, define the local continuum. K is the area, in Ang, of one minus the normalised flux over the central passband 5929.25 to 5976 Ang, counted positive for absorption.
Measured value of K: 1.1 Ang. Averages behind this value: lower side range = 3.55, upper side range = 3.16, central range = 3.2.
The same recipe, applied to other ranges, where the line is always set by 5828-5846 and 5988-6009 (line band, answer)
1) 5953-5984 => -1.6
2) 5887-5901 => -0.7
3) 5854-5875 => -1.9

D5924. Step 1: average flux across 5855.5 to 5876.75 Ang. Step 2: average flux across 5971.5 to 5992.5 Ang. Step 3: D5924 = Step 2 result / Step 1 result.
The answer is 0.9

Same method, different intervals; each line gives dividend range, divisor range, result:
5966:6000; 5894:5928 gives 1.04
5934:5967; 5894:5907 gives 1.03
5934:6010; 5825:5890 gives 0.95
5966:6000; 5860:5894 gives 0.91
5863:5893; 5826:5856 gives 1.13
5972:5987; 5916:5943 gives 1.07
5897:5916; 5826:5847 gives 0.96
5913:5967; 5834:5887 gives 0.92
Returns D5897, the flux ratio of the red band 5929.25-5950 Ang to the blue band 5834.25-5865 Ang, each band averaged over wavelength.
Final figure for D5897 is 0.96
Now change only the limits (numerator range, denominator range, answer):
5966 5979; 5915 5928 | 1.09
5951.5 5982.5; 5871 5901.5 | 0.93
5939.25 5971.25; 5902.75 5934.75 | 1.05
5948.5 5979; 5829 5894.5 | 0.97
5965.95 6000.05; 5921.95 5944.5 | 1.02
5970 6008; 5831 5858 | 0.99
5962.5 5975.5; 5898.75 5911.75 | 1.07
